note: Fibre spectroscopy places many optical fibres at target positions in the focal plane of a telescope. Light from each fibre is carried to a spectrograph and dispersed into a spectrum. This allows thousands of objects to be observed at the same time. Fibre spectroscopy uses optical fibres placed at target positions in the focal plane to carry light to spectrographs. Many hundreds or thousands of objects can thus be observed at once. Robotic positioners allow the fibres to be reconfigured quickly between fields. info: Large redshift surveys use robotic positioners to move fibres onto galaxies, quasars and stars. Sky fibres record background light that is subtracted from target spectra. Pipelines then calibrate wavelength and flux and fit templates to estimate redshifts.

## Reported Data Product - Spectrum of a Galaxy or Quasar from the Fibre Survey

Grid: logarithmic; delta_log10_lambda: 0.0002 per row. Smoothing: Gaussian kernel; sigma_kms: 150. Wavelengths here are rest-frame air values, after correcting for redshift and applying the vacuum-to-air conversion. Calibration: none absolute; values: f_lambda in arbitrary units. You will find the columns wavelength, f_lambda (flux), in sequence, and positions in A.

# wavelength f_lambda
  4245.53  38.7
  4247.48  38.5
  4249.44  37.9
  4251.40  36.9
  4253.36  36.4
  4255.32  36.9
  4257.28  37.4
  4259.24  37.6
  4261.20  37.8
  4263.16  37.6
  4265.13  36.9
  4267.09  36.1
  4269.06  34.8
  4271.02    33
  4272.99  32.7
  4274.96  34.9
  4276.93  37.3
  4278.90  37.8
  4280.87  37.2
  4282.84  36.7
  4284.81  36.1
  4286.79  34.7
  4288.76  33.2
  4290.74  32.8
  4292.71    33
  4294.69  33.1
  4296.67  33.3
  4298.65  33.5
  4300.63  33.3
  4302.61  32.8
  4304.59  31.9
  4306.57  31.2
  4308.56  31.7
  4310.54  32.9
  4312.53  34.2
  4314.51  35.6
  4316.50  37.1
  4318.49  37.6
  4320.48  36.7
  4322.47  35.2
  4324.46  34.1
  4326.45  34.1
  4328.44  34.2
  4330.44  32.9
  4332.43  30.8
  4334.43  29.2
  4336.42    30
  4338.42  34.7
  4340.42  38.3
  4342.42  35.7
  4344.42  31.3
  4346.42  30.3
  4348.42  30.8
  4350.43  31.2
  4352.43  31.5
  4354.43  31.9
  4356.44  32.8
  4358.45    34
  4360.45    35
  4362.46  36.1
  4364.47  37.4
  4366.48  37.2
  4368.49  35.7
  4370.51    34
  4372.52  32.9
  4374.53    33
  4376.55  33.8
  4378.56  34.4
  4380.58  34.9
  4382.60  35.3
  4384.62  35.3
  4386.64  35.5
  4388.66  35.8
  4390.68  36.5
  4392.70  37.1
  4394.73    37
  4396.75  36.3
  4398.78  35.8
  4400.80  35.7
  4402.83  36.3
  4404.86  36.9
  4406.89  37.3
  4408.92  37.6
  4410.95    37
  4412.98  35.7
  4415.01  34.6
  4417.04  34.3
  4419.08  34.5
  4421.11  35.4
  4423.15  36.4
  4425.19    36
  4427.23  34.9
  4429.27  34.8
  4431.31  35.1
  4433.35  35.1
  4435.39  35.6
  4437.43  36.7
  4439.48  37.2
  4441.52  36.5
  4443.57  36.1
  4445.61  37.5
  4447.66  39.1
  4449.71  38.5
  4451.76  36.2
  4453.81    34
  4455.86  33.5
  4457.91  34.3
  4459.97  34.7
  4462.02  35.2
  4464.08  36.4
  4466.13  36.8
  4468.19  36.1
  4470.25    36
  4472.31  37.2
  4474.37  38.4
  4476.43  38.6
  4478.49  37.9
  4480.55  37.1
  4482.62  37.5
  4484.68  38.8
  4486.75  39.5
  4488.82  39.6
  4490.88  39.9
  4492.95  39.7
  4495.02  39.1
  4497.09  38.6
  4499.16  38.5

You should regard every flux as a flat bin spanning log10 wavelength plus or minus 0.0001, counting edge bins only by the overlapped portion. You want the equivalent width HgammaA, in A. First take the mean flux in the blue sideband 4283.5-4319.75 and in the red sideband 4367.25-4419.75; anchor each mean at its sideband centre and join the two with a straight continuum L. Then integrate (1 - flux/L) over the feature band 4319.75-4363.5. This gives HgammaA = 1.7 A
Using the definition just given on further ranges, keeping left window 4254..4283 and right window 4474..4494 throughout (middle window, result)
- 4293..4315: 2.23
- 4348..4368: 1.81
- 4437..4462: 1.43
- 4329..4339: 1.49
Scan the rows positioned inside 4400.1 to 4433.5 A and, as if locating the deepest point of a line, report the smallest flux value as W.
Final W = 34.3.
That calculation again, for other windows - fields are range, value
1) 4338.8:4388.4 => 30.3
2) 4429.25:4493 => 33.5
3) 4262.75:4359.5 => 29.2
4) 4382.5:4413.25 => 35.3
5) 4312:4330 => 34.1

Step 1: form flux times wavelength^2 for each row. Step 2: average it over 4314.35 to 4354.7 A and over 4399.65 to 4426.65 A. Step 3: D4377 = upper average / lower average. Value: 1.11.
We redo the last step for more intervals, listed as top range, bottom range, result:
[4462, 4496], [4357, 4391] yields 1.14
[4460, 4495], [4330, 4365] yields 1.22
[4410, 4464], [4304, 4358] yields 1.13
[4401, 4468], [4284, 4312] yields 1.16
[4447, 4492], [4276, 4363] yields 1.17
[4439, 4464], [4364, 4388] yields 1.07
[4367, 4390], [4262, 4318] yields 1.05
